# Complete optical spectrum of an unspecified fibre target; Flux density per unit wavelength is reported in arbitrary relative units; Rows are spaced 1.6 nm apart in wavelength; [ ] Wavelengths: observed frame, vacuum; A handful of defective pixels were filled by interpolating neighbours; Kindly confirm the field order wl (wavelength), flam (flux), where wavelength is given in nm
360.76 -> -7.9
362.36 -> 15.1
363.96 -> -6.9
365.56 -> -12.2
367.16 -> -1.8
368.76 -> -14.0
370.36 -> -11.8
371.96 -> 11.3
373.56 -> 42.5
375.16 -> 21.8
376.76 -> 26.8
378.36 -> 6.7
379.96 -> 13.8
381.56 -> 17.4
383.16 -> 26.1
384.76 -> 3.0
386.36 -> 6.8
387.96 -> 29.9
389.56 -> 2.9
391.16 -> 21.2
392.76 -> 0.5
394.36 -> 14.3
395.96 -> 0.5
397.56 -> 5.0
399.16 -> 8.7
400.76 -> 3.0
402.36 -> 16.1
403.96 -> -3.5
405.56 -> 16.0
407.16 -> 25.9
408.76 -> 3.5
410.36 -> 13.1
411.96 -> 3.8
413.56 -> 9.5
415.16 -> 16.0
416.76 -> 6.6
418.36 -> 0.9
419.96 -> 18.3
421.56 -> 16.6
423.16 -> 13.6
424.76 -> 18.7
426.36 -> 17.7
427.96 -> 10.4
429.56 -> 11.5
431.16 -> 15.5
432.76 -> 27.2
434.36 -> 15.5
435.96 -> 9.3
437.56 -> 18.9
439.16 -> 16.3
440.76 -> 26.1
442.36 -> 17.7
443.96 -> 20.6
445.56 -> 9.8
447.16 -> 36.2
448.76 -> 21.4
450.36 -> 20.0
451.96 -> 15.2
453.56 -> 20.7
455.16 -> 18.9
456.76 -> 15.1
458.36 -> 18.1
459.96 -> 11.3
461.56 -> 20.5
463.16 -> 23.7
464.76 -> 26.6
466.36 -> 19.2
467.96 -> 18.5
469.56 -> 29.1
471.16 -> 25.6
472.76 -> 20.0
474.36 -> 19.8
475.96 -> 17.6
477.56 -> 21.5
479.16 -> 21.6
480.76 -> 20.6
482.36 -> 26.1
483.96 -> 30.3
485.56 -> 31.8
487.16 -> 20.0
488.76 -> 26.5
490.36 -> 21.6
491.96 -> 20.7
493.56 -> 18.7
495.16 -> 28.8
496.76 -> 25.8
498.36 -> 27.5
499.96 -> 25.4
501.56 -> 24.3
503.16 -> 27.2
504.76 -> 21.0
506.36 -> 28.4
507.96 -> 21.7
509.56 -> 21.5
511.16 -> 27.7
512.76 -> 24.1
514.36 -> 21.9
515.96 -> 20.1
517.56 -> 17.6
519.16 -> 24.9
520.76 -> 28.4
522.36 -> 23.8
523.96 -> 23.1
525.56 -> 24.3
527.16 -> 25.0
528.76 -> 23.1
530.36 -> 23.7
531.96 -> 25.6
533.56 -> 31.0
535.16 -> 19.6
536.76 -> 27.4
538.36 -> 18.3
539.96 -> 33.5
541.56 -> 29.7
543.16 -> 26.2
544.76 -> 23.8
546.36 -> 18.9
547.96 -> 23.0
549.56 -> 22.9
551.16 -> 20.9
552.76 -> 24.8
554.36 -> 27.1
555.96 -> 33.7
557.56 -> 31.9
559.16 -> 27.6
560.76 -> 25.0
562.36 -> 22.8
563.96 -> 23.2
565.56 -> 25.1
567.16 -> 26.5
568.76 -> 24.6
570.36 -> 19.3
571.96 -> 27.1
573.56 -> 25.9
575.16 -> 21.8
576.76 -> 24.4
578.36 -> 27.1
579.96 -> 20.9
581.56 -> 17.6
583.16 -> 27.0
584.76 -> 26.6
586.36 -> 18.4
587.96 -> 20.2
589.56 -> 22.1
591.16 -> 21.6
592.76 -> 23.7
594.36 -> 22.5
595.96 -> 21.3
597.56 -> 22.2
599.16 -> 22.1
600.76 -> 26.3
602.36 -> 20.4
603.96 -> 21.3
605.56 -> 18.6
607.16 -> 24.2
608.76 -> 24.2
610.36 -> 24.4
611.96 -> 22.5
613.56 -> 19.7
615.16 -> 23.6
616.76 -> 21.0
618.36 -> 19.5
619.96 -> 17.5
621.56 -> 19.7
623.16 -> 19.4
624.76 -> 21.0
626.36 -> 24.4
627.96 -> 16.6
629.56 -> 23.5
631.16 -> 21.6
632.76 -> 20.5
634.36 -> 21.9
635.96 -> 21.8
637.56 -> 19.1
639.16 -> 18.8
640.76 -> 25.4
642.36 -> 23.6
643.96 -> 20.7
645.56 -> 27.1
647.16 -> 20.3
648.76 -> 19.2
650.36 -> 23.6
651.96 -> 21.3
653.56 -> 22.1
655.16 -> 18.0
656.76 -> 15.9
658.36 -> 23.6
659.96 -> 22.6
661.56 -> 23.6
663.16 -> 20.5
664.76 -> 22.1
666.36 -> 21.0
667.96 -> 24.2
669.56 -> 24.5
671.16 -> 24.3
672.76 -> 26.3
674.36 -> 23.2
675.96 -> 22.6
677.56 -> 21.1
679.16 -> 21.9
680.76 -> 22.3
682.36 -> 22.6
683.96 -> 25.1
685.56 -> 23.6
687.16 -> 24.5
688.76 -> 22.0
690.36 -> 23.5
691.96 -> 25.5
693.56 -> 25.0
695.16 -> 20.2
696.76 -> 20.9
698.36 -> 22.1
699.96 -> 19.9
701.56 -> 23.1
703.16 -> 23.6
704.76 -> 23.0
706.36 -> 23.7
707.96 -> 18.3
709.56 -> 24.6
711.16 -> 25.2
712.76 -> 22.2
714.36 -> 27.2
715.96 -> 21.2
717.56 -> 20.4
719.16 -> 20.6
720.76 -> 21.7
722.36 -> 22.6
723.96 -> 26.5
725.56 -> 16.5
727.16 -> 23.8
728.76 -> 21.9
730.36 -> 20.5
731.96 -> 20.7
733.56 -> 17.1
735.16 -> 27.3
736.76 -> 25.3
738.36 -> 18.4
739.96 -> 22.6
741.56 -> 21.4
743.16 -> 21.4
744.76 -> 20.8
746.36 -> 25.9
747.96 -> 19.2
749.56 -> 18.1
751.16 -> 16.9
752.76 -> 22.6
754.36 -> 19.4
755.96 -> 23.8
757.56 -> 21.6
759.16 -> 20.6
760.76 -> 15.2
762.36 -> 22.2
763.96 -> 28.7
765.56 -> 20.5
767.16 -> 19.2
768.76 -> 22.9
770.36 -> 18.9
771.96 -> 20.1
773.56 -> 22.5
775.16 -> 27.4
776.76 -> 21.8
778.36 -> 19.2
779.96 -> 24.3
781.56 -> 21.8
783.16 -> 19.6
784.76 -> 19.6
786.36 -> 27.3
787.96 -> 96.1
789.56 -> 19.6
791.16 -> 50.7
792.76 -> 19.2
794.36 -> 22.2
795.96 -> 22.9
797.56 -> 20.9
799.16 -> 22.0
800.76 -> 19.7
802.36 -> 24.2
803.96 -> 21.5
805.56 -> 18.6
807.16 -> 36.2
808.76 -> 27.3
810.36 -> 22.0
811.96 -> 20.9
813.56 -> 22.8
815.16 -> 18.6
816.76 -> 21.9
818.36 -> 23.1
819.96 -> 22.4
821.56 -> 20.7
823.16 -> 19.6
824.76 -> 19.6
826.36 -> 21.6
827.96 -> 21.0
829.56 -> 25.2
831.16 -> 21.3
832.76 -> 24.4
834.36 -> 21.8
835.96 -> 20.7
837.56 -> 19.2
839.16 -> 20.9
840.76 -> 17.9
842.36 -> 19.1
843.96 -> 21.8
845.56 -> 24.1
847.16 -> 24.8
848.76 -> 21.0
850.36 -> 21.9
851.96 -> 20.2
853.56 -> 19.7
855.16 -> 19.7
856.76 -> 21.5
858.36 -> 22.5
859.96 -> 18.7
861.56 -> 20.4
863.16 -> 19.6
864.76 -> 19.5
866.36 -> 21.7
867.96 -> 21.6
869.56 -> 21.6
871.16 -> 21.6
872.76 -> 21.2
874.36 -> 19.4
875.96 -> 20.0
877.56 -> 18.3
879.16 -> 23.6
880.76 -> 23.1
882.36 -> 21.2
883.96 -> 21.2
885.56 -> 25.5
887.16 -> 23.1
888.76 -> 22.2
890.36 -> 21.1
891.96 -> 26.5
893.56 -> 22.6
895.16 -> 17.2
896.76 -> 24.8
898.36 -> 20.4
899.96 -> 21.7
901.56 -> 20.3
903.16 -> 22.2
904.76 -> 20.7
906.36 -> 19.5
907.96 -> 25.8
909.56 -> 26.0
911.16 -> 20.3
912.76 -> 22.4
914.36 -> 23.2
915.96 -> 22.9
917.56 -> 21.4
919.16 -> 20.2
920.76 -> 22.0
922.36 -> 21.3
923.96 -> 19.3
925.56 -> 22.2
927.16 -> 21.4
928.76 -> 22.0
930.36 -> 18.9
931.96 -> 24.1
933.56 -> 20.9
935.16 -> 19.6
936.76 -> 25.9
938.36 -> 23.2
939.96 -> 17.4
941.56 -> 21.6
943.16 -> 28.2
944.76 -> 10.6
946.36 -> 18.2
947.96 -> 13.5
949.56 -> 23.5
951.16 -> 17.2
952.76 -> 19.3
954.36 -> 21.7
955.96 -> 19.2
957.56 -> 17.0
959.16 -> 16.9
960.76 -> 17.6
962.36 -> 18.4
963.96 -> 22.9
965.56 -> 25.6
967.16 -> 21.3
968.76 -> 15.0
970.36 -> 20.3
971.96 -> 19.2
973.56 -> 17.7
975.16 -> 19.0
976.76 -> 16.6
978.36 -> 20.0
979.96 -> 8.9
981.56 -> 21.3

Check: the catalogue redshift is 0.20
